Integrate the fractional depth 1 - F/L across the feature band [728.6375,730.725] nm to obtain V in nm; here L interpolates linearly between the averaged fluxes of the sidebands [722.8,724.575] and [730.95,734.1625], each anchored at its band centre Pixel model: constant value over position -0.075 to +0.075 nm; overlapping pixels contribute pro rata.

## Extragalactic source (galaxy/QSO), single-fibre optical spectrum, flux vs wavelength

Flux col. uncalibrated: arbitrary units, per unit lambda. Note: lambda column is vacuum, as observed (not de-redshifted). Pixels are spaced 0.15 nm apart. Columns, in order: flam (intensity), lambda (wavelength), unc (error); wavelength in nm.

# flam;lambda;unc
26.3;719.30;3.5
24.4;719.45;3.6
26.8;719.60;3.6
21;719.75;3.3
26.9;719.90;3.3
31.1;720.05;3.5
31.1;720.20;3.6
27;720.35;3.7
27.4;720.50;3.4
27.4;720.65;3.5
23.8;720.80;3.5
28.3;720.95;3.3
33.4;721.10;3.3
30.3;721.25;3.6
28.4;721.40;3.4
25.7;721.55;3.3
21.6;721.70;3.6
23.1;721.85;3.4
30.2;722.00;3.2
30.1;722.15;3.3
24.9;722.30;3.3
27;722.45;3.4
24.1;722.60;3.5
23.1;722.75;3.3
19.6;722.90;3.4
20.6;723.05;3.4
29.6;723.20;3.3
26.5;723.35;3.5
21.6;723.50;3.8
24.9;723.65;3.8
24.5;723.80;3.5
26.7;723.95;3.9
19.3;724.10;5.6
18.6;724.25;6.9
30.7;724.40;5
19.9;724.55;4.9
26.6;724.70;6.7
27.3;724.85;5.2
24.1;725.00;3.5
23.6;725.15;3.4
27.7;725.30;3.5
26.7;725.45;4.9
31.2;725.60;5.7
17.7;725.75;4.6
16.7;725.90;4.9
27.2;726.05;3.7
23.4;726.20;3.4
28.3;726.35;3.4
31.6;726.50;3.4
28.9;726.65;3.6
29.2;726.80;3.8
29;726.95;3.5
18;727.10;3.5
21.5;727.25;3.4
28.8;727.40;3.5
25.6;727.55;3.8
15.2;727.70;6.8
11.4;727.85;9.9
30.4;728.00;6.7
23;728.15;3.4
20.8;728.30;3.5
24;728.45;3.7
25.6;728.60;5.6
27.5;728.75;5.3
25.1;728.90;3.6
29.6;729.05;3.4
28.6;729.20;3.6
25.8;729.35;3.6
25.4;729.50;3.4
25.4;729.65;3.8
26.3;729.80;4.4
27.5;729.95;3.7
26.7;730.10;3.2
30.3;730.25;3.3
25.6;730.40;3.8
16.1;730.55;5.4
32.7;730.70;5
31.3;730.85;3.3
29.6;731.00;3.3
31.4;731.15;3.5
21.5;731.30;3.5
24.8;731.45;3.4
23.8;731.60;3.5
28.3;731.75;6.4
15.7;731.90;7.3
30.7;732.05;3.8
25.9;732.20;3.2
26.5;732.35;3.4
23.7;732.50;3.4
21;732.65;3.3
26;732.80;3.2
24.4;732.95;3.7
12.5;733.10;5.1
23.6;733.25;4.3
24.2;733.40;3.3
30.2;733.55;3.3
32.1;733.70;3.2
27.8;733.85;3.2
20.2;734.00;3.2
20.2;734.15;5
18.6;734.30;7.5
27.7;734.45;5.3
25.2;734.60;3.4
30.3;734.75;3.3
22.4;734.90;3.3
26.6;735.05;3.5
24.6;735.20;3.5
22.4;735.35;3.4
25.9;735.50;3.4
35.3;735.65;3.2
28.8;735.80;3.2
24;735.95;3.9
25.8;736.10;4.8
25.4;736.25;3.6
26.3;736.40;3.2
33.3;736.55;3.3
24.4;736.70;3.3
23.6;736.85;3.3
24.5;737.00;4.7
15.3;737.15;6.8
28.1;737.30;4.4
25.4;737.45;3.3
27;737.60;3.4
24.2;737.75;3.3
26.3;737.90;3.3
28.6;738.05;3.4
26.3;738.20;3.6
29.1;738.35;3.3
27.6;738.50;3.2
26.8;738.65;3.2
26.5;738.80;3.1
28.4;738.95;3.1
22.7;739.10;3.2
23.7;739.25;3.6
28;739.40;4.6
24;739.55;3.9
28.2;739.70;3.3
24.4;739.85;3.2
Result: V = -0.17 nm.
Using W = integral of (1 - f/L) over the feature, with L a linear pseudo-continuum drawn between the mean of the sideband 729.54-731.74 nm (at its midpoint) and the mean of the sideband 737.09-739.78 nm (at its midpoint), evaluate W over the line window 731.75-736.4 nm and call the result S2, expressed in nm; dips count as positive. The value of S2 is 0.24 nm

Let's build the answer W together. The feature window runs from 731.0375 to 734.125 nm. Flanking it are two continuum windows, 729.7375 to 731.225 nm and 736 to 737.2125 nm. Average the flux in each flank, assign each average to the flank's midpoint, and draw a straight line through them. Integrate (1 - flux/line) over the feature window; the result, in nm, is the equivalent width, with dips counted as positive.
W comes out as 0.24 nm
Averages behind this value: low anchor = 27.8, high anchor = 24.9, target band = 24.7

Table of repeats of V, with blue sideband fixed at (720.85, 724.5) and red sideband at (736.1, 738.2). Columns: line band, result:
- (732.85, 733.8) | 0.04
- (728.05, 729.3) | 0.00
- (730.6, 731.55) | -0.09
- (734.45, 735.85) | -0.07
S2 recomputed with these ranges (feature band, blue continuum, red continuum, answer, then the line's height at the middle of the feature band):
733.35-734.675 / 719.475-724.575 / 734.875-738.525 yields 0.044 nm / 26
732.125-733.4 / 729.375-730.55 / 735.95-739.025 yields 0.148 nm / 26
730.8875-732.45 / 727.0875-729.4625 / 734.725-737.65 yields -0.071 nm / 24.8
